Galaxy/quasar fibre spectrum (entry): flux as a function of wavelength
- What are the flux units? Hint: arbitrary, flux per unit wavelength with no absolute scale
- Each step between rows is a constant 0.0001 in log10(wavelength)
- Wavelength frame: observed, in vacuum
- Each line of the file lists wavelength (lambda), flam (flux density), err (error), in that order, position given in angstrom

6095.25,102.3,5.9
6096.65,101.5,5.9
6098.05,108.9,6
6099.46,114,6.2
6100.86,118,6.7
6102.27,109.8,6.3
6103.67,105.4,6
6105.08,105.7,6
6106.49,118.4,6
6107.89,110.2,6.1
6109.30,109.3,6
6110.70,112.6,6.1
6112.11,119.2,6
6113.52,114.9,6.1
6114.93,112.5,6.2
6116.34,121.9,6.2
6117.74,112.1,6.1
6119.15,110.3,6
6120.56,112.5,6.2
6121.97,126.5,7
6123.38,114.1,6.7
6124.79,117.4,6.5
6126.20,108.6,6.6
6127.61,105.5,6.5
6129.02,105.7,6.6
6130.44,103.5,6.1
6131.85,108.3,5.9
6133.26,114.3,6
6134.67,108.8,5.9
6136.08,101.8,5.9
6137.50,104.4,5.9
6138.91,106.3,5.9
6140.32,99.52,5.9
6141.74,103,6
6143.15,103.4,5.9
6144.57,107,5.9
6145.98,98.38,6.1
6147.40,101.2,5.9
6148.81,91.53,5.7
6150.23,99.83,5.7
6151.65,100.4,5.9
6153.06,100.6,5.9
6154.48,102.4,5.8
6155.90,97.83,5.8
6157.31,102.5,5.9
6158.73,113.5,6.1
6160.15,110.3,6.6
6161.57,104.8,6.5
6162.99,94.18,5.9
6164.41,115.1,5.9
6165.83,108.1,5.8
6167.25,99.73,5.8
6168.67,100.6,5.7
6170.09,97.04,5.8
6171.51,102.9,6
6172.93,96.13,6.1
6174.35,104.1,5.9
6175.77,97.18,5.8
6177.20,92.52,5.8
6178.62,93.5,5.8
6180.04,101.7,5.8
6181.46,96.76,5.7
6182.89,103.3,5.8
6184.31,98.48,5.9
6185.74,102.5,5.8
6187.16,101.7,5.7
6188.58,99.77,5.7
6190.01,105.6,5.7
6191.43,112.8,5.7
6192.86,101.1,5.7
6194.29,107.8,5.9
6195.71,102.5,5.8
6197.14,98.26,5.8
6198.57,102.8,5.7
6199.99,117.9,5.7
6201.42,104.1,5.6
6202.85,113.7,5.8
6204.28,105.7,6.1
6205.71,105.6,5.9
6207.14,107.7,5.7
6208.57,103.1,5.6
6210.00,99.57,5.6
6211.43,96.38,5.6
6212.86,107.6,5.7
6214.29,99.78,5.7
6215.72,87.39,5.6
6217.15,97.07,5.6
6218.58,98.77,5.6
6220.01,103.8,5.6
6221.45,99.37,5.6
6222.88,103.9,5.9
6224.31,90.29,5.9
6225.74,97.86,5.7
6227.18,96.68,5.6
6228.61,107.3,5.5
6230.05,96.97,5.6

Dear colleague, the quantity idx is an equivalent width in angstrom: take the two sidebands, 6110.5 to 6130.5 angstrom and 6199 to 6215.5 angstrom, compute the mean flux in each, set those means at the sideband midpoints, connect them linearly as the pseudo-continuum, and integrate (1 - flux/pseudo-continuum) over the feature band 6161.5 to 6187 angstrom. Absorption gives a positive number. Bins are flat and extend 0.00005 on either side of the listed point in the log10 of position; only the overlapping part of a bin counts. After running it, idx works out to 1.84 angstrom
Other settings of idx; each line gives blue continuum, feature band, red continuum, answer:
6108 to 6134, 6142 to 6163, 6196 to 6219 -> 1.34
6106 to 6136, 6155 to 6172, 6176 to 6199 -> 0.22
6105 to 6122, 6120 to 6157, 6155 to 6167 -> 1.43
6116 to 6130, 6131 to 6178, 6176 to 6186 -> 1.00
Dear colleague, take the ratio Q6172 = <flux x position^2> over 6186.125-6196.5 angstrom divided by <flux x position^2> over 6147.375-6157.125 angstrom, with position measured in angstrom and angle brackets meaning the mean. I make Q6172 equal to 1.07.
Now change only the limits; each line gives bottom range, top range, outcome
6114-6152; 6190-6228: 0.98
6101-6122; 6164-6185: 0.90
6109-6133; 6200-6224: 0.94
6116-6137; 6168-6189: 0.91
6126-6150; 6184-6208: 1.03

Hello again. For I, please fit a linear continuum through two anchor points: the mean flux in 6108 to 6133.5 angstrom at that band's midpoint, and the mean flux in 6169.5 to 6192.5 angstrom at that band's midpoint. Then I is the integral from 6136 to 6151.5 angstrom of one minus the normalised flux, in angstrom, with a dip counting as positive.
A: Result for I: 0.94 angstrom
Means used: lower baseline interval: 113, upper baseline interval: 100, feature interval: 101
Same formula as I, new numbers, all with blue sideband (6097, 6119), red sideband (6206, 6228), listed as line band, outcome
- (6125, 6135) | 0.2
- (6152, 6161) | 0.2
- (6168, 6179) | 0.7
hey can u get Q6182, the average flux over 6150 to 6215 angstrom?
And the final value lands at 103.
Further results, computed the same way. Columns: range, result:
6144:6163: 102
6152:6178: 102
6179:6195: 103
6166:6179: 98.7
